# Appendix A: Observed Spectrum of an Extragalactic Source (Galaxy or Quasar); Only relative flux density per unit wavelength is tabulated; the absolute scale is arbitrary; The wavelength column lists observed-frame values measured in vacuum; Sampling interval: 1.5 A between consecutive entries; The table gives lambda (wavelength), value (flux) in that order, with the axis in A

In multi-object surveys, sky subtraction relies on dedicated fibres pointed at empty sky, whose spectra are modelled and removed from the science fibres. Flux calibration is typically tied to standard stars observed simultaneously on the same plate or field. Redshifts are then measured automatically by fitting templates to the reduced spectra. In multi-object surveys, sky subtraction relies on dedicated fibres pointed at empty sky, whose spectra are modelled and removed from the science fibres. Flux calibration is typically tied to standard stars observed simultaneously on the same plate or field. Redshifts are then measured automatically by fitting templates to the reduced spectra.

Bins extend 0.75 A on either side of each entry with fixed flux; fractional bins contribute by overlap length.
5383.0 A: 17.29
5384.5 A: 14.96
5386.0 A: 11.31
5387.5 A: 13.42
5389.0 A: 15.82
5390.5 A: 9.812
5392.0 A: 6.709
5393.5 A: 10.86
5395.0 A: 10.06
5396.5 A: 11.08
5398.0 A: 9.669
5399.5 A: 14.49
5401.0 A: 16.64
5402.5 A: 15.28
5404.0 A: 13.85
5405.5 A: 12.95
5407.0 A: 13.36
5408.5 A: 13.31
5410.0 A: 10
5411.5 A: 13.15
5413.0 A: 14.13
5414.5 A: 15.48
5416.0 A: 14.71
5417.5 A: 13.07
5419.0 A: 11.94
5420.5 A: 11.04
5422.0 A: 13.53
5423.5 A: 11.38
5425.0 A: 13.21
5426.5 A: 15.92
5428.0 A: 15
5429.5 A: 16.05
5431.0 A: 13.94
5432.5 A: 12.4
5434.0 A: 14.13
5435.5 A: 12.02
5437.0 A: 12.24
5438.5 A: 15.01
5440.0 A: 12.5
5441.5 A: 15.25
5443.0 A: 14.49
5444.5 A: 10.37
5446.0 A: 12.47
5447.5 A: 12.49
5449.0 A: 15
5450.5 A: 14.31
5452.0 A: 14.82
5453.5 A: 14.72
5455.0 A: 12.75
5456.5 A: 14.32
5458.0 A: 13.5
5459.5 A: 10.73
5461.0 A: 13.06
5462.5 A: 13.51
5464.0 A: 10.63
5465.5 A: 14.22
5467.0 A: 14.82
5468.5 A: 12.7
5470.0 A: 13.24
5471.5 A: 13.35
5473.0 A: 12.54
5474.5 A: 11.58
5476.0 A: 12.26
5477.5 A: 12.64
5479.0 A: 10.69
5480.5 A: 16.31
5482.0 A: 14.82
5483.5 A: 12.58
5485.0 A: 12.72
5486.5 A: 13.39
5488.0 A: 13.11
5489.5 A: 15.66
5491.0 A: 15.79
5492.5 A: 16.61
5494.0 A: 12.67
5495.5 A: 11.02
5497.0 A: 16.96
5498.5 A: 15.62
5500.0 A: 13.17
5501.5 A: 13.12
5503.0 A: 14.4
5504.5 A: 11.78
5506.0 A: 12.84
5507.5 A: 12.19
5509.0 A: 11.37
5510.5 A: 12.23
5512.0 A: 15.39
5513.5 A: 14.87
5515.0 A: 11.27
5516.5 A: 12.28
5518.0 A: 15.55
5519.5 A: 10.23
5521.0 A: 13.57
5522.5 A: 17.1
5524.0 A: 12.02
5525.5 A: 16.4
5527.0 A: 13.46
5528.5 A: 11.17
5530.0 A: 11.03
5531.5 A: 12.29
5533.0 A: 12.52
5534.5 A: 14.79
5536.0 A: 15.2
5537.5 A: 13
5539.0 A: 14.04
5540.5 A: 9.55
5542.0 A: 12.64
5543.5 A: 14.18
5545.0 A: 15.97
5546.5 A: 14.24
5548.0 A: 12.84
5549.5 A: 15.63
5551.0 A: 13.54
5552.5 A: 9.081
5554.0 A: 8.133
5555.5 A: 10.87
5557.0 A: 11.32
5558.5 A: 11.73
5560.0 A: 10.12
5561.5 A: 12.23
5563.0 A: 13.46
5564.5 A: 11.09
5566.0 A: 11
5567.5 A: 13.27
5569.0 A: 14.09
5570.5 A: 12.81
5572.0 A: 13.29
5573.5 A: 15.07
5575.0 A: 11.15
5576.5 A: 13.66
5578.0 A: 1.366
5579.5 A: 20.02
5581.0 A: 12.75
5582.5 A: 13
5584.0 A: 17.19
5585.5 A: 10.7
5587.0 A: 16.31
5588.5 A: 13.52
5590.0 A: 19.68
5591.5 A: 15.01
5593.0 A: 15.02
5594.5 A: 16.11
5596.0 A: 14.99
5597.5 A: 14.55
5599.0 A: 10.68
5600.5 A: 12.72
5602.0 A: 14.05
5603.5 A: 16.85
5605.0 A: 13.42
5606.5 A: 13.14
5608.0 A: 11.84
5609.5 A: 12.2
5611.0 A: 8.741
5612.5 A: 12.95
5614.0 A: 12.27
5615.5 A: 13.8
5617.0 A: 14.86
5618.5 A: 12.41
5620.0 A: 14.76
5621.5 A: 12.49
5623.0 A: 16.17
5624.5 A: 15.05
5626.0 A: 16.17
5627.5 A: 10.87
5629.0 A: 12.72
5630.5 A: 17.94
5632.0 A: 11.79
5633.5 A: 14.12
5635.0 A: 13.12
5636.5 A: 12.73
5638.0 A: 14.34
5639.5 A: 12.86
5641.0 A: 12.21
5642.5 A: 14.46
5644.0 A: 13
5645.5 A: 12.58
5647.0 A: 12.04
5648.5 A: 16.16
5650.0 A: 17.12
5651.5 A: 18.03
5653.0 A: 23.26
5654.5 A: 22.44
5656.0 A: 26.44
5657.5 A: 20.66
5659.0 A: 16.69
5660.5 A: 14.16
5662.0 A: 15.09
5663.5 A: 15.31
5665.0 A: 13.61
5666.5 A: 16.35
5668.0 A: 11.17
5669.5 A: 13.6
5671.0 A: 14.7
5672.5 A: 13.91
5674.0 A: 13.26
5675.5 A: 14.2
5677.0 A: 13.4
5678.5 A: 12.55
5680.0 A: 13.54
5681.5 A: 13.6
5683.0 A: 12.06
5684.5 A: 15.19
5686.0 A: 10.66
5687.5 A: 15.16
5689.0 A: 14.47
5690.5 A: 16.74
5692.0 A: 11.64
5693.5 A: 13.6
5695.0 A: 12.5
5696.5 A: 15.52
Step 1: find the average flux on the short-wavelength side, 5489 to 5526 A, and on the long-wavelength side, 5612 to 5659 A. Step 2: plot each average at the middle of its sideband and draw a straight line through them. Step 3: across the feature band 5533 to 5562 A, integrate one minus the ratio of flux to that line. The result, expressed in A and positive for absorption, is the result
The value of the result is 3.26 A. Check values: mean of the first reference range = 13.7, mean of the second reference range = 15.2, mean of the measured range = 12.6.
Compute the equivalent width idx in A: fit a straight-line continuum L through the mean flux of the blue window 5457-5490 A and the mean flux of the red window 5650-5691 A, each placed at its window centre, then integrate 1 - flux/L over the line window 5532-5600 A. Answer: 5.4 A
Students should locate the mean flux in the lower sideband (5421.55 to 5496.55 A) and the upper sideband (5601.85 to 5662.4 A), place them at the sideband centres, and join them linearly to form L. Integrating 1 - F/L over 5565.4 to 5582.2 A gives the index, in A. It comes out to 2.02 A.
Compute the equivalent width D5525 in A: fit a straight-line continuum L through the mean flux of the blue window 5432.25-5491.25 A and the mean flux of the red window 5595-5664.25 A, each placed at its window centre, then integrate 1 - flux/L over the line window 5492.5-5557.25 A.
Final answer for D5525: 3.29 A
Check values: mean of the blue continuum 13.3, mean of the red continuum 14.7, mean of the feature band 13.1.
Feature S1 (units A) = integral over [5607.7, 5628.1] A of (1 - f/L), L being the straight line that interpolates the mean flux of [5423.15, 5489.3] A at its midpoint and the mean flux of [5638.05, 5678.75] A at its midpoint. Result 2.5 A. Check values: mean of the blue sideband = 13.4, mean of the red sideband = 15.5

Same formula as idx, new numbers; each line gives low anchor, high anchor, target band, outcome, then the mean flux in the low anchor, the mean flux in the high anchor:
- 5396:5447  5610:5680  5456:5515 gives 1.62 A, 13.4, 14.7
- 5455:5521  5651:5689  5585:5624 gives 2.30 A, 13.3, 15.5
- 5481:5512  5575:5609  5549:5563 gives 2.38 A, 13.7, 13.9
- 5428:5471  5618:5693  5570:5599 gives 0.74 A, 13.4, 14.7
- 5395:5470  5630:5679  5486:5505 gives -0.35 A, 13.3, 15.3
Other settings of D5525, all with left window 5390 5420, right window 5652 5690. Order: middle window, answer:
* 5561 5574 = 1.3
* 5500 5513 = 0.6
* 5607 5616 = 1.7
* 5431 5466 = -0.7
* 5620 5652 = 2.1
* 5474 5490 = 0.2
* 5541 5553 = 0.5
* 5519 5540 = 0.8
